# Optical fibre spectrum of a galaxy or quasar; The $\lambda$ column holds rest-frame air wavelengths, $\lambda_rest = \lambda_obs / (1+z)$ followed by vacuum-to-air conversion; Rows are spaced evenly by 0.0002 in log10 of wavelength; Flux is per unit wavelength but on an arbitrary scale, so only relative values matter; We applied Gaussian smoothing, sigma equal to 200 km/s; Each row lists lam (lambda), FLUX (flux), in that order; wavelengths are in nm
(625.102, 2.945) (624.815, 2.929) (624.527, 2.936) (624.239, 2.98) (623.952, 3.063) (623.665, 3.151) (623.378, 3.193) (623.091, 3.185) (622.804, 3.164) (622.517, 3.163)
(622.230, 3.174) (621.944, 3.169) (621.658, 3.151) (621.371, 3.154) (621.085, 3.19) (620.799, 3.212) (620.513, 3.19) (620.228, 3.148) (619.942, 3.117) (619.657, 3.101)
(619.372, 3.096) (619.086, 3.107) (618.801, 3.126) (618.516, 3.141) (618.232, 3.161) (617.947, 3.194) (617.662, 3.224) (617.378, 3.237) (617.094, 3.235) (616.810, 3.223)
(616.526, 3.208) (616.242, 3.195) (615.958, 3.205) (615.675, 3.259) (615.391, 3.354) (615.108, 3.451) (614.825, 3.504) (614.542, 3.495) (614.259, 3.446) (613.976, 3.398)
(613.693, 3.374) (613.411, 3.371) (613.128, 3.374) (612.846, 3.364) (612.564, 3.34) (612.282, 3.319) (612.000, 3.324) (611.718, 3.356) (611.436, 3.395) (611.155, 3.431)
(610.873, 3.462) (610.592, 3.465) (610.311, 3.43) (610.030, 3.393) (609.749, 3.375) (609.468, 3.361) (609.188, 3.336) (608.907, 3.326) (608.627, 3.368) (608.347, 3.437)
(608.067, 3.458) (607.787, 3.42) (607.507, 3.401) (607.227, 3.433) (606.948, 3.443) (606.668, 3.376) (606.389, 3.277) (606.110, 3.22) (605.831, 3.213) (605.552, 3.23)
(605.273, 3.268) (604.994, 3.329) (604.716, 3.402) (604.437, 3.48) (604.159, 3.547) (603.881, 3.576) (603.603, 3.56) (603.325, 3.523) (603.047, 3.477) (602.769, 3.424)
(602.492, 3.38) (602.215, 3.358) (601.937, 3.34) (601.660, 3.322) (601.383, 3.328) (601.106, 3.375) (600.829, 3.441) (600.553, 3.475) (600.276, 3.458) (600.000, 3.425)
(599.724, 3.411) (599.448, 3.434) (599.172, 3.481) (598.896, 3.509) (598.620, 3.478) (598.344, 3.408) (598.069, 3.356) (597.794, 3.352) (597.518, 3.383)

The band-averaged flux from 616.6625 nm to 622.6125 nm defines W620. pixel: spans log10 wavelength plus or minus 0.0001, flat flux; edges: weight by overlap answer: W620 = 3.17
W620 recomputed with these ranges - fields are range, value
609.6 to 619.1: 3.32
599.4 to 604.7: 3.44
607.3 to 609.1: 3.4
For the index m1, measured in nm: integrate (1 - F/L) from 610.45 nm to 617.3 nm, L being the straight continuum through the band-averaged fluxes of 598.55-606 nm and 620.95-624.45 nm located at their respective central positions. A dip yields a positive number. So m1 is -0.20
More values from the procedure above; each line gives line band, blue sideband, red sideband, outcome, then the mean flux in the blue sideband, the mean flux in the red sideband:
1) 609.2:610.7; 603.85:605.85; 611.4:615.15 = -0.005 nm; 3.38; 3.39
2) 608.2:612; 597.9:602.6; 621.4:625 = -0.131 nm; 3.41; 3.1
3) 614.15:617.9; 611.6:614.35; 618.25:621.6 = -0.043 nm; 3.36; 3.14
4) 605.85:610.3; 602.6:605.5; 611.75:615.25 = 0.071 nm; 3.45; 3.4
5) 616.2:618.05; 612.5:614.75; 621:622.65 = 0.046 nm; 3.4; 3.17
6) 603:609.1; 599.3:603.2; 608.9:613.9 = -0.008 nm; 3.4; 3.38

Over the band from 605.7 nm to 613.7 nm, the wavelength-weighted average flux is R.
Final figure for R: 3.37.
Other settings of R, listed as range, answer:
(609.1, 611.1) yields 3.41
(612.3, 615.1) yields 3.41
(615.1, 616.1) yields 3.3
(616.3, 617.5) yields 3.22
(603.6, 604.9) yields 3.5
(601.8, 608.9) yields 3.4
